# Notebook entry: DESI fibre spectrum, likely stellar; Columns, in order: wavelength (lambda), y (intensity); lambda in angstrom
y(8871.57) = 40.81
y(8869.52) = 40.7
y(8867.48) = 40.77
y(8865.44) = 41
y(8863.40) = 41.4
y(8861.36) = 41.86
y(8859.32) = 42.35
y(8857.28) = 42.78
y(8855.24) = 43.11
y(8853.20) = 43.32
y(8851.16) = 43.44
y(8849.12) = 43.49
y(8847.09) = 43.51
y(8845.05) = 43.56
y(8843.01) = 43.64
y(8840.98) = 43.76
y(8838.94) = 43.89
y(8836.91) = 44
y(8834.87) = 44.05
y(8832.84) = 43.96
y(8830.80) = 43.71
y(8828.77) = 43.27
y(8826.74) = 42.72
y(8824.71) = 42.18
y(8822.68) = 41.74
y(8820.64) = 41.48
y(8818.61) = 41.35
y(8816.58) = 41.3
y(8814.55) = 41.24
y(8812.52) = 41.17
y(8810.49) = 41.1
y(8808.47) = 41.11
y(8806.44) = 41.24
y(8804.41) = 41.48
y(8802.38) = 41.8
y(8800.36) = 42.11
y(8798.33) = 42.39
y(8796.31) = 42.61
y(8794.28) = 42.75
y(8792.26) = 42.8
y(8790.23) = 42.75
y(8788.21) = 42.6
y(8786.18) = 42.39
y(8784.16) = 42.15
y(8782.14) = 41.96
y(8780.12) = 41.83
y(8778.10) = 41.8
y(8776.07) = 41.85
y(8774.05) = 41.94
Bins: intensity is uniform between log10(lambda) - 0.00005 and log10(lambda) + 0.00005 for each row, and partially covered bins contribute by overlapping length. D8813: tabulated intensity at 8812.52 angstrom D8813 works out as 41.17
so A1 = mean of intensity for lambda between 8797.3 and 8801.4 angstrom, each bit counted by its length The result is 42.3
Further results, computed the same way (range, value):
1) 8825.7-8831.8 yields 43.3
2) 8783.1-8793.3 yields 42.5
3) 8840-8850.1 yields 43.6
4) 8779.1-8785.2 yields 42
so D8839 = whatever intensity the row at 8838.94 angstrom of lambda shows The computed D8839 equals 43.89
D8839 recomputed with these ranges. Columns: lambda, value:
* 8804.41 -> 41.48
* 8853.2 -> 43.32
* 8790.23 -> 42.75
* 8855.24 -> 43.11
